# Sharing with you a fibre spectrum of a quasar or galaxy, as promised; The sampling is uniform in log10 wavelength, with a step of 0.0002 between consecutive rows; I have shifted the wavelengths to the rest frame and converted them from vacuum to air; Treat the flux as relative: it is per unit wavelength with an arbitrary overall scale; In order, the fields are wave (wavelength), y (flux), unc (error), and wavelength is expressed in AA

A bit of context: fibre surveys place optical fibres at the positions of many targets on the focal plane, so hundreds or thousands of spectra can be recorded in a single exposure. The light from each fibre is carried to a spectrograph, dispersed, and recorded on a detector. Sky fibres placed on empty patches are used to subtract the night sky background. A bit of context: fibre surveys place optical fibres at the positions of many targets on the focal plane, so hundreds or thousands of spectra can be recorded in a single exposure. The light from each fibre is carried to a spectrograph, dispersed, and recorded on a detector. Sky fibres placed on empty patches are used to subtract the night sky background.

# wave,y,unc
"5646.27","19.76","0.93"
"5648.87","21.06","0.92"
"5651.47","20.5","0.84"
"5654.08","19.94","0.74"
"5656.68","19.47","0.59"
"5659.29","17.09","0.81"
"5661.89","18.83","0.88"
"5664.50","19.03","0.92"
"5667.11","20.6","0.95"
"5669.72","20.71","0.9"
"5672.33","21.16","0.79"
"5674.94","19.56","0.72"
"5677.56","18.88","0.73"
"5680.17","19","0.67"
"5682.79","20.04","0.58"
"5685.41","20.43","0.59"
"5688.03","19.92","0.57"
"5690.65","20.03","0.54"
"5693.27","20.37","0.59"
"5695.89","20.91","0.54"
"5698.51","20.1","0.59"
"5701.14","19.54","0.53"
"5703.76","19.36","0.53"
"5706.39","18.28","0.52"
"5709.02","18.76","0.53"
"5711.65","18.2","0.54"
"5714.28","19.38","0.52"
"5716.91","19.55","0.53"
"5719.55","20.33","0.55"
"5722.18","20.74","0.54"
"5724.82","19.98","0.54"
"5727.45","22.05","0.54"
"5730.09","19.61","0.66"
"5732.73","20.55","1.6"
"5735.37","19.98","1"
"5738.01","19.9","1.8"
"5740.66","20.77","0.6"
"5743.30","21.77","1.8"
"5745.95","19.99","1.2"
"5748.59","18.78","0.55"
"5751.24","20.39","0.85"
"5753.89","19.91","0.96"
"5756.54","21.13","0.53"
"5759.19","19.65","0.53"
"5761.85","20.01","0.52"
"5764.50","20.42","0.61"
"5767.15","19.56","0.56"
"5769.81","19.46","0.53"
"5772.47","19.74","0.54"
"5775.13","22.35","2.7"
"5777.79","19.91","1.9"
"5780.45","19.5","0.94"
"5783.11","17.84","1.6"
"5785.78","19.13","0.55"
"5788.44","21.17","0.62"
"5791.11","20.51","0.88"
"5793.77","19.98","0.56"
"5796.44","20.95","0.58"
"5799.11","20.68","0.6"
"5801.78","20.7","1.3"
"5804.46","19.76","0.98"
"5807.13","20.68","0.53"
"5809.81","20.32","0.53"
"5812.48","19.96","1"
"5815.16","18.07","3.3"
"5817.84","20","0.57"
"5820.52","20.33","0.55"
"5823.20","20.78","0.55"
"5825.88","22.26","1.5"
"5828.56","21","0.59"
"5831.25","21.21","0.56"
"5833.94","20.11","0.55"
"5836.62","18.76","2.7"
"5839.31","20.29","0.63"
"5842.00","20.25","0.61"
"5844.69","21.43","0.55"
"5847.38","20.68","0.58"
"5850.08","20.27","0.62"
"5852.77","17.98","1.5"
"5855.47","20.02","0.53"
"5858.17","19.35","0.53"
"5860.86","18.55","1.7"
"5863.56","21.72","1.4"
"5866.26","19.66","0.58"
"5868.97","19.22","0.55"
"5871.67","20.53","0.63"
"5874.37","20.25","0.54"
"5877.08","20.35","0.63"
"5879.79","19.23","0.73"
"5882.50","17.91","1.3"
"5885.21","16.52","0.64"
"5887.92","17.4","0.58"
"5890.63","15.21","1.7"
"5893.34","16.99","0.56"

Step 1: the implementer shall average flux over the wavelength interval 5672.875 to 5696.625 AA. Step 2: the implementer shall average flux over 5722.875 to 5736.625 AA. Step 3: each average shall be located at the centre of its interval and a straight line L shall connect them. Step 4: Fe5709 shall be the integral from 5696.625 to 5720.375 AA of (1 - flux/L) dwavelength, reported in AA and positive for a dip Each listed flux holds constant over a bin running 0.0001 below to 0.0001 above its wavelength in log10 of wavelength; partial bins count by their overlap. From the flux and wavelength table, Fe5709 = 1.06 AA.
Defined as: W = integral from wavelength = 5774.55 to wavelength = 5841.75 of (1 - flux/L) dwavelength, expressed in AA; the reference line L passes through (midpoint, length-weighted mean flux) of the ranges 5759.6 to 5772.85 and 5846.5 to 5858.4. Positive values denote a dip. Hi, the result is -1.7 AA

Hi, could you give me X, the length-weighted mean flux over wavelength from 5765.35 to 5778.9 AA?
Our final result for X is 20.2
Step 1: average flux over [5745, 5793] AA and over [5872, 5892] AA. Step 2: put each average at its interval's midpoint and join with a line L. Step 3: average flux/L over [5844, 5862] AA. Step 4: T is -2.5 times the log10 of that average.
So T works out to -0.06 mag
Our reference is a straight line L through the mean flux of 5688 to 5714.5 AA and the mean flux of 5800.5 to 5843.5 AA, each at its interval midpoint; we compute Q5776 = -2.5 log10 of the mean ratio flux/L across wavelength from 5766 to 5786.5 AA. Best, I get 0.02 mag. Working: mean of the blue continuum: 19.5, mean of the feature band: 19.7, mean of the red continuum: 20.3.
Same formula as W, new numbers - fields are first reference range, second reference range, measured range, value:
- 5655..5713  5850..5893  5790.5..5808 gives -1.18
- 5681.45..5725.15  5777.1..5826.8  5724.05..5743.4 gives -0.64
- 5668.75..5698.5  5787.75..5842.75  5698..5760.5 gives 0.74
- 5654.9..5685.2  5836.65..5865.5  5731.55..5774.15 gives -0.87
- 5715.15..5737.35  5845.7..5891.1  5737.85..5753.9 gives -0.08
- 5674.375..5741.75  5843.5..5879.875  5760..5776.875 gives -0.28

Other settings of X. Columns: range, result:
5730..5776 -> 20.2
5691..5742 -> 19.9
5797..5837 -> 20.4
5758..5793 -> 19.9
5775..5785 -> 19.6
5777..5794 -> 19.7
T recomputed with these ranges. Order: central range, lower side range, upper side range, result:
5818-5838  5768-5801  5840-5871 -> -0.03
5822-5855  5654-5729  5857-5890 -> -0.06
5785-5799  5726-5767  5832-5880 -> -0.01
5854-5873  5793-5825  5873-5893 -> -0.07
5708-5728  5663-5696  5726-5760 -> 0.02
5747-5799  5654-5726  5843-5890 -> -0.03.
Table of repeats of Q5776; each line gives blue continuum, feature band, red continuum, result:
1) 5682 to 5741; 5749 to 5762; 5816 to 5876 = -0.006 mag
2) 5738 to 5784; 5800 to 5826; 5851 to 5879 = -0.015 mag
